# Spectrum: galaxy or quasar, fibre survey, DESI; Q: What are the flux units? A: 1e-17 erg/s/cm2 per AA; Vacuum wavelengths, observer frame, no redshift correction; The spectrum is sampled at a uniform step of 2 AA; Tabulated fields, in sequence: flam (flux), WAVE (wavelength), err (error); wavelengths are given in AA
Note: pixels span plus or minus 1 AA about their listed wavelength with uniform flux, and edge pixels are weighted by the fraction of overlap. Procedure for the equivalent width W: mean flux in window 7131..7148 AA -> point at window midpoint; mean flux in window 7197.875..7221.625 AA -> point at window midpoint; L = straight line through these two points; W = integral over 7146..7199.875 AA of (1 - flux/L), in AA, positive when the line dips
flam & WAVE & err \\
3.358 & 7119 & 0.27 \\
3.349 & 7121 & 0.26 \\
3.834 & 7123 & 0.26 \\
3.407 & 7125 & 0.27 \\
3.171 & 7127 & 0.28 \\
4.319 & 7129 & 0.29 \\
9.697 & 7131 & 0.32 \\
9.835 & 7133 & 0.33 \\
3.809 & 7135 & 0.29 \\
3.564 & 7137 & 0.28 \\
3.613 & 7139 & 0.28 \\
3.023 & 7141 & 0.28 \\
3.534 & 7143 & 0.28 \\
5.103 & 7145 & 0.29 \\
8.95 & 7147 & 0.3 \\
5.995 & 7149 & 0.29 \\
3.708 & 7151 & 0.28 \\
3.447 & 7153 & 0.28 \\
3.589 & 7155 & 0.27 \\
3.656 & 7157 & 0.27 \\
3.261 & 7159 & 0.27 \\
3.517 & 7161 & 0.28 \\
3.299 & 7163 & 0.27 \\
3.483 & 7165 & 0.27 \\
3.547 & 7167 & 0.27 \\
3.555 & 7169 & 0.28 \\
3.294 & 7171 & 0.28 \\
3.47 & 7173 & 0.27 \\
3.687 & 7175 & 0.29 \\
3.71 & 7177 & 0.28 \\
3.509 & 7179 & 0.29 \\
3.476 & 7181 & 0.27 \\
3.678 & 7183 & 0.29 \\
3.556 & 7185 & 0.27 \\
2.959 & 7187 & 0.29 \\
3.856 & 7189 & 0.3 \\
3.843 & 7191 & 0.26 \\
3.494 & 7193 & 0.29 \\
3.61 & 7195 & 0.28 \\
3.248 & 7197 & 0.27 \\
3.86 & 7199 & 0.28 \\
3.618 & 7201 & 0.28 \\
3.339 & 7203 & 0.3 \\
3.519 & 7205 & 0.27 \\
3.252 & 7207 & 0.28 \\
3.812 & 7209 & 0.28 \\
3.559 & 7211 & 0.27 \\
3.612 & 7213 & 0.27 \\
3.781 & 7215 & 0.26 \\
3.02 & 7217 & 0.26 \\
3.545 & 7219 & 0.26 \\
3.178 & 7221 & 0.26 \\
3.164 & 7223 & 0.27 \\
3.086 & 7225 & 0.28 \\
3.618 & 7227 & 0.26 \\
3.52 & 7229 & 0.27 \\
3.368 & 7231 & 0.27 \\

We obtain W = 8.4 AA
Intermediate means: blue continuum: 5.44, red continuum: 3.51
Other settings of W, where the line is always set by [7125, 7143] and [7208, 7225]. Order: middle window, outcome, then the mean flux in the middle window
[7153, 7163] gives 2.3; 3.48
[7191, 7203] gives 0.7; 3.57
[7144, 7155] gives -1.4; 5.27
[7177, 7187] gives 1.4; 3.51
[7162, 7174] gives 2.4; 3.44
